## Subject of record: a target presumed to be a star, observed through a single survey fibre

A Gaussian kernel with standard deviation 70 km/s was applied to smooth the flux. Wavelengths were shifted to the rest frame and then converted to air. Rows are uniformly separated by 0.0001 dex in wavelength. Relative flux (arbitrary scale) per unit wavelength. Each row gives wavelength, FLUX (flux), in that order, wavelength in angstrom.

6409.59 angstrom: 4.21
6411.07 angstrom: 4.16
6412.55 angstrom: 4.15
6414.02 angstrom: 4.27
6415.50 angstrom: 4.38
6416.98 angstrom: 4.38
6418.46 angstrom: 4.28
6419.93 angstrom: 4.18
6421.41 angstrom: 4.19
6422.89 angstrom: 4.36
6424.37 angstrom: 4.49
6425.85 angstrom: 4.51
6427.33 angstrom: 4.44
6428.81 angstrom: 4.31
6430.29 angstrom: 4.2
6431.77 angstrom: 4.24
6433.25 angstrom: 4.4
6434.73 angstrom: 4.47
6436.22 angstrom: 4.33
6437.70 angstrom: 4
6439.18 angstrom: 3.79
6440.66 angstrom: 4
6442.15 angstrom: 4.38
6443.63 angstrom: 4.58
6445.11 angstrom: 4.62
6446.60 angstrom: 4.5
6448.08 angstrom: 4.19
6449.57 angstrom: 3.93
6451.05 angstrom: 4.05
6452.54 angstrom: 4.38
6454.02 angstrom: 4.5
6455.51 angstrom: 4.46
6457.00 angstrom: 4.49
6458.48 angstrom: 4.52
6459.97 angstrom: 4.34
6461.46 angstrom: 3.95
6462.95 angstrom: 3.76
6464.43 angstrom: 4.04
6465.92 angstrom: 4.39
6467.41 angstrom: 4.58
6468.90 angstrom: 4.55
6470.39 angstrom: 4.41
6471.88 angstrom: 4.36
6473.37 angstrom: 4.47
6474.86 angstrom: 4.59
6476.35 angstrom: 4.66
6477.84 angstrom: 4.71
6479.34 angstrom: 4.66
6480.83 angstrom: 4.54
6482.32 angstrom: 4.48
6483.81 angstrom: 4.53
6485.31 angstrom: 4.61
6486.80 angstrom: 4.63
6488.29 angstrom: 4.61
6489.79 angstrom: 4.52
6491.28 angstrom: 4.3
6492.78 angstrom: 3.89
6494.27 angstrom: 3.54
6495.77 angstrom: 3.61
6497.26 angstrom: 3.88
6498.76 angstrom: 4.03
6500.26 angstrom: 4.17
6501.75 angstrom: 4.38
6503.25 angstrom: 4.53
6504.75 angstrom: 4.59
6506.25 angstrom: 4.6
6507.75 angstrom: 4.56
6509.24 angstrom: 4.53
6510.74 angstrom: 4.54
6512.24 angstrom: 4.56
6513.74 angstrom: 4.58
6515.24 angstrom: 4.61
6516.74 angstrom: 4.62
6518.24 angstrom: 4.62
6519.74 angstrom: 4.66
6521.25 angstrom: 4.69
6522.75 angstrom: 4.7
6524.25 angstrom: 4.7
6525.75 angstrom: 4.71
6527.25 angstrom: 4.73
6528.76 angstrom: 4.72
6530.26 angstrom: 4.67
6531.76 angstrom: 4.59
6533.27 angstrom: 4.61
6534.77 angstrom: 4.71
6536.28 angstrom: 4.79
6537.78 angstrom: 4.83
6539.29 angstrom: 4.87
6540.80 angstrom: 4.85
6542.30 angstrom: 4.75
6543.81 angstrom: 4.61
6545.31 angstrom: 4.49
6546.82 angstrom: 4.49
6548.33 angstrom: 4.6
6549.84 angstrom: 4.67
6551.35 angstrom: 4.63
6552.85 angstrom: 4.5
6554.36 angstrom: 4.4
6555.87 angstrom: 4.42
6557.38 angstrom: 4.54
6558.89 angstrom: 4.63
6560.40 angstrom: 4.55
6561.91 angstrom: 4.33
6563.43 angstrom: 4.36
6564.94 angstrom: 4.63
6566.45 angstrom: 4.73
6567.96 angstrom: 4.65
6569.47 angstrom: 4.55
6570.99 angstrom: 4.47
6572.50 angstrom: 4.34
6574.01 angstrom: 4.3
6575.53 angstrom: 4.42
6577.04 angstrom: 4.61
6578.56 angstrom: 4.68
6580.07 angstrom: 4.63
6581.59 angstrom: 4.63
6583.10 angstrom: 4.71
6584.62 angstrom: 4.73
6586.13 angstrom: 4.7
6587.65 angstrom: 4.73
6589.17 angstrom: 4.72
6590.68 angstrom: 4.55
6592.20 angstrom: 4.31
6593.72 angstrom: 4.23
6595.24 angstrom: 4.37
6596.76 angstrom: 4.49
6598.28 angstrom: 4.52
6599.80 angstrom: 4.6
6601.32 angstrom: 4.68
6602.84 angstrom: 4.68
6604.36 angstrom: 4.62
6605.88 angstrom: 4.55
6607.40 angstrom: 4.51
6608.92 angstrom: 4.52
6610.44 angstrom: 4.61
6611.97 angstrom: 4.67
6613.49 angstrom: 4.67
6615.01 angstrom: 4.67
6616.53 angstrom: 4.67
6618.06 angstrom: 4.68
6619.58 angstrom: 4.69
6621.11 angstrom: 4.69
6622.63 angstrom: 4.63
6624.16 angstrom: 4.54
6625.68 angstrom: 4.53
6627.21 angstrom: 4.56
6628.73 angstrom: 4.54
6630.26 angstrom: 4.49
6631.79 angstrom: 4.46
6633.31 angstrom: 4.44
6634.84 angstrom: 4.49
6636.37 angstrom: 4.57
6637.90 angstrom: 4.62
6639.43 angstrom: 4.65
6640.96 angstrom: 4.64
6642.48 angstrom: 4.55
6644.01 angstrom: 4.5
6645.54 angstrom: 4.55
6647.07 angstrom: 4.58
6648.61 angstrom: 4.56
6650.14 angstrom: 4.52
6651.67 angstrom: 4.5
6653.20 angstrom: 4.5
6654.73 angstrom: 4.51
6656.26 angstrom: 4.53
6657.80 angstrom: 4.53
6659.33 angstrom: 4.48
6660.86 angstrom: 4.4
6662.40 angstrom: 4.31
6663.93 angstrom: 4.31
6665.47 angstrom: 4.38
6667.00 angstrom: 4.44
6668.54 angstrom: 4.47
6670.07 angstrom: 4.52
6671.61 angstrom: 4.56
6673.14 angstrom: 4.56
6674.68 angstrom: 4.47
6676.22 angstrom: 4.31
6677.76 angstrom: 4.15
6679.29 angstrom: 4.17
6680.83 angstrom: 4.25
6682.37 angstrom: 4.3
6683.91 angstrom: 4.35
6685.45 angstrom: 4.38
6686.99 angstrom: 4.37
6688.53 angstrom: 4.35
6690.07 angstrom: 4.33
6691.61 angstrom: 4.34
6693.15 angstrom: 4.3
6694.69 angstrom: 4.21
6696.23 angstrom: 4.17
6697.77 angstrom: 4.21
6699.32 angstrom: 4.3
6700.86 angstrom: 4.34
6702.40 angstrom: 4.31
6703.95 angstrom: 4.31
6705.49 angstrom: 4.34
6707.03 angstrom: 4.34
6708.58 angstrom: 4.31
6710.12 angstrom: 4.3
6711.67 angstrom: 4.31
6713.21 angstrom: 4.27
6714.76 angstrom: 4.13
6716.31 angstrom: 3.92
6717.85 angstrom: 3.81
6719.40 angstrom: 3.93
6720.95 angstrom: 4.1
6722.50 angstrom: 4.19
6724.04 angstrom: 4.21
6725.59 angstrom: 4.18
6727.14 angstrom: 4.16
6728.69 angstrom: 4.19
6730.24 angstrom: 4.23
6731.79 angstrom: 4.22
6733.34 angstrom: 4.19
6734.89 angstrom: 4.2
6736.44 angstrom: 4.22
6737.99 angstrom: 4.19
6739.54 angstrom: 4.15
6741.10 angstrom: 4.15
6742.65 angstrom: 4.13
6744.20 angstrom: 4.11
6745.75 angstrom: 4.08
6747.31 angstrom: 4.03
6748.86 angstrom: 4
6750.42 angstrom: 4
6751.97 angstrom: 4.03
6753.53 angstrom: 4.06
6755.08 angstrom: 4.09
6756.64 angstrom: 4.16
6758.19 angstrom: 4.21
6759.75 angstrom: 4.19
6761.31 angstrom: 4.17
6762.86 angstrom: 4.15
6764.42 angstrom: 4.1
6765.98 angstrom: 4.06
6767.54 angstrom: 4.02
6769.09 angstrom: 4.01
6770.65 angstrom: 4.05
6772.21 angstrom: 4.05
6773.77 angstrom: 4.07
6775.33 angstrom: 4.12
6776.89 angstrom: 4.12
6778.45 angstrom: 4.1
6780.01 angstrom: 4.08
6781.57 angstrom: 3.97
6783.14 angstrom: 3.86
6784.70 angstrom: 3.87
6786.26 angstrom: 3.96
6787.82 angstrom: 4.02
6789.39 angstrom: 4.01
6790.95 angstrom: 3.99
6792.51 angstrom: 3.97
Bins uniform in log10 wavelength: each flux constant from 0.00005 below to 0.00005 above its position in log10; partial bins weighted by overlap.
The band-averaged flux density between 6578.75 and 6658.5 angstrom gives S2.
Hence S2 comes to 4.57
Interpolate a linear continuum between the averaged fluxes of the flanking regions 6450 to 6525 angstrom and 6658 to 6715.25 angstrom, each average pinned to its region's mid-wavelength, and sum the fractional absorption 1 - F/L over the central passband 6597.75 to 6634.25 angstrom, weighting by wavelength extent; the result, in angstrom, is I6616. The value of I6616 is -1.9 angstrom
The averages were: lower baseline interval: 4.41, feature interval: 4.59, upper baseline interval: 4.34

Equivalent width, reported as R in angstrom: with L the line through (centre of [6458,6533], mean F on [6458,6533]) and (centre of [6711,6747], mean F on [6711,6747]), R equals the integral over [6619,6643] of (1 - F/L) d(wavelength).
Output -1.7 angstrom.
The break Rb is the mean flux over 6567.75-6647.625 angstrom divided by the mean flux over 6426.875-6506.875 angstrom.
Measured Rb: 1.1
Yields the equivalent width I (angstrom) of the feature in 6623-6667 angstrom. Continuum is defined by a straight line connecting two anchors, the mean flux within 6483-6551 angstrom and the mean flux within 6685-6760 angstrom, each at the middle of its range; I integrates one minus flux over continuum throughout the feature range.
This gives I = -1.98 angstrom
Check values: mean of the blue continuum 4.52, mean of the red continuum 4.19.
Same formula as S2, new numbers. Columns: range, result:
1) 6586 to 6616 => 4.57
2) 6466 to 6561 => 4.53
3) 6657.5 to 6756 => 4.24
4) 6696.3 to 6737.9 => 4.2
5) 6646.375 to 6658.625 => 4.53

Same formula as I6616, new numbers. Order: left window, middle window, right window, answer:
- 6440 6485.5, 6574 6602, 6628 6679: -0.7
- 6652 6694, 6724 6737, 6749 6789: 0.0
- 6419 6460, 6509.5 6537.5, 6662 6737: -2.3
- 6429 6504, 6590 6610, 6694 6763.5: -1.3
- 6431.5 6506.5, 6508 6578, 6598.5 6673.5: -2.8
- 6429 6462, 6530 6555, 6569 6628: -1.0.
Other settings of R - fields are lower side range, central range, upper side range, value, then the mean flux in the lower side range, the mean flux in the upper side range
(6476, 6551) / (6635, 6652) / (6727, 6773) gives -1.03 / 4.53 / 4.12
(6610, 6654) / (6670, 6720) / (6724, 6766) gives 0.64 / 4.58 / 4.14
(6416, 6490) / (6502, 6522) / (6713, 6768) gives -1.24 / 4.37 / 4.12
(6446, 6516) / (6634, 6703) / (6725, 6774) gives -3.67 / 4.37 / 4.12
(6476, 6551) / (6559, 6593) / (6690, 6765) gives -1.04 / 4.53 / 4.17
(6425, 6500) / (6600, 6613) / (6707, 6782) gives -1.20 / 4.32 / 4.12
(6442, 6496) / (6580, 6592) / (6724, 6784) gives -1.13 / 4.37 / 4.11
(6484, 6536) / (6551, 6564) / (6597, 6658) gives 0.10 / 4.47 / 4.58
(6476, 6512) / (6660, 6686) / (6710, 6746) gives -1.06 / 4.38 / 4.15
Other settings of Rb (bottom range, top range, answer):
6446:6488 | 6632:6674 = 1.02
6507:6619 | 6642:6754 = 0.93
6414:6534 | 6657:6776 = 0.96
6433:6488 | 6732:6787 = 0.93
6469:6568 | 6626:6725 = 0.97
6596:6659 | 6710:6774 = 0.90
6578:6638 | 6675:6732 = 0.92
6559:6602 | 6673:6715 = 0.95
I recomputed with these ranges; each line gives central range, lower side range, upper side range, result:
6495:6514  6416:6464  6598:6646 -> 0.2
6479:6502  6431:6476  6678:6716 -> 0.2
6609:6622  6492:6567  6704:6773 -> -0.9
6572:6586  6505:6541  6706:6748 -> -0.1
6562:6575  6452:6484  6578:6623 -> 0.2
